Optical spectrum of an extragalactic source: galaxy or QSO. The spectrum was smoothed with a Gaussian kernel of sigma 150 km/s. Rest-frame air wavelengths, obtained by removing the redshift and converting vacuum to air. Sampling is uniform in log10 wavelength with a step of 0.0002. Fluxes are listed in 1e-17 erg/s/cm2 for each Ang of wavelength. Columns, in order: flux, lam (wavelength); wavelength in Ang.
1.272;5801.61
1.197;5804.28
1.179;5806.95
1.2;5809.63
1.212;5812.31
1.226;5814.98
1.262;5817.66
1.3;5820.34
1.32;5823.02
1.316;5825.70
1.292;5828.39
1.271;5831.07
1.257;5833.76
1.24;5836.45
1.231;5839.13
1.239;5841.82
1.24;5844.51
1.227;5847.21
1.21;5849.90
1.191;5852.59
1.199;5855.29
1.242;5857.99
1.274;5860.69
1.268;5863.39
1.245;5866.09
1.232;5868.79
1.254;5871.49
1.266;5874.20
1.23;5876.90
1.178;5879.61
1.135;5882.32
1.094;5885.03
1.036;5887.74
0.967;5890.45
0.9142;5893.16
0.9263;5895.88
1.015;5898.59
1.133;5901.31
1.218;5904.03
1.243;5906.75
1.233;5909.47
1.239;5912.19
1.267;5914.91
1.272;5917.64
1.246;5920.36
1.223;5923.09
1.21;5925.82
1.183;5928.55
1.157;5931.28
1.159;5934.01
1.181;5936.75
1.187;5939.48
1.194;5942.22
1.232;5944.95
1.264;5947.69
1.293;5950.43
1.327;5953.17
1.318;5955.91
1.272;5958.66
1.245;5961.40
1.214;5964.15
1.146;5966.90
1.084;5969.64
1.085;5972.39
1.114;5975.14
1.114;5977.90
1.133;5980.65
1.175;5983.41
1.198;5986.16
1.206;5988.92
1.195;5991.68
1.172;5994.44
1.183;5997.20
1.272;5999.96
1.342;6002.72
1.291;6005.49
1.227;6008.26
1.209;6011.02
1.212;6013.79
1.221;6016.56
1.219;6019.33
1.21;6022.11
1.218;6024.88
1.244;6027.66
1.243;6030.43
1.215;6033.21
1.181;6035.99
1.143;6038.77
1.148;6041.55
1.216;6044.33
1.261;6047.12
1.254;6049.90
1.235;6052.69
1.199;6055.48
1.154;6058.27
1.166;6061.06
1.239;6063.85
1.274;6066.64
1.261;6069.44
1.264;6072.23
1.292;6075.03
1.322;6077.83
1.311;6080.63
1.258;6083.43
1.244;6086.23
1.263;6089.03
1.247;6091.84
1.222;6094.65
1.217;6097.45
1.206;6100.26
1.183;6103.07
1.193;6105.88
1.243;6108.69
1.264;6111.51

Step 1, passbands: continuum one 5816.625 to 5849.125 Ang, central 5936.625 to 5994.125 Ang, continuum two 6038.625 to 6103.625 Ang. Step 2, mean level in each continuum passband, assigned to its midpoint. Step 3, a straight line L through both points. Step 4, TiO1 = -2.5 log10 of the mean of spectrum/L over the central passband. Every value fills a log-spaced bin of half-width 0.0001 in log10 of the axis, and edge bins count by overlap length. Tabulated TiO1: 0.04 mag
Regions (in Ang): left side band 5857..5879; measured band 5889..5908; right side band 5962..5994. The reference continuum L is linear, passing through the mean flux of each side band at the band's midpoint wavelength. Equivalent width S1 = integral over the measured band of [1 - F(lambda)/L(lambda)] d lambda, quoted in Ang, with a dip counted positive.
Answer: 2.5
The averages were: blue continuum 1.25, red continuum 1.15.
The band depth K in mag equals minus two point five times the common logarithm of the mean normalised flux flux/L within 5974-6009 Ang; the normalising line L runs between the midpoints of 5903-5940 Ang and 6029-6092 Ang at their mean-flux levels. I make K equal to 0.02 mag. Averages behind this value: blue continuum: 1.22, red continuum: 1.23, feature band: 1.2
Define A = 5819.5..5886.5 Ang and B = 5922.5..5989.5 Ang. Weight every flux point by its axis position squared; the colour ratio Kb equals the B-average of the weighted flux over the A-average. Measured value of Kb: 1.00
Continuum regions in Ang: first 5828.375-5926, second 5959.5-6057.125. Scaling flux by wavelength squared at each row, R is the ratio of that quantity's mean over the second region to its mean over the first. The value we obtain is 1.05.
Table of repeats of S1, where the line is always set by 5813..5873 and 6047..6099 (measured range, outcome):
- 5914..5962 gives 0.6 Ang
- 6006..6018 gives 0.2 Ang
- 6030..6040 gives 0.4 Ang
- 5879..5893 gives 2.1 Ang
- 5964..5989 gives 2.2 Ang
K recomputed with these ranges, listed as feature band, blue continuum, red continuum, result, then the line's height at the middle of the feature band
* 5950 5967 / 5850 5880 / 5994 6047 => -0.034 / 1.23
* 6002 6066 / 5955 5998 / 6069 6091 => 0.012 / 1.23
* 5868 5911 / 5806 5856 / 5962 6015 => 0.087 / 1.22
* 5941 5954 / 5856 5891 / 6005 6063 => -0.053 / 1.2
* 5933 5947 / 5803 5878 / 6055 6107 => 0.042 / 1.24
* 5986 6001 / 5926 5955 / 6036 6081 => 0.019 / 1.22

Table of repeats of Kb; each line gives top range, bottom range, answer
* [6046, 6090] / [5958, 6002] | 1.09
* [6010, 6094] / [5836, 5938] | 1.10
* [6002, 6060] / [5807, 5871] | 1.04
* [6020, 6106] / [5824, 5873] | 1.06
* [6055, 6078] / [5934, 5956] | 1.04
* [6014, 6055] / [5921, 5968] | 1.02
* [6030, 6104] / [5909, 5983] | 1.06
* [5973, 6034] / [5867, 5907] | 1.12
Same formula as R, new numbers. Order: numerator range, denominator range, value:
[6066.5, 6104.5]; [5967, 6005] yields 1.10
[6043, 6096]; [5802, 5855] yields 1.09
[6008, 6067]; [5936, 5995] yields 1.04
